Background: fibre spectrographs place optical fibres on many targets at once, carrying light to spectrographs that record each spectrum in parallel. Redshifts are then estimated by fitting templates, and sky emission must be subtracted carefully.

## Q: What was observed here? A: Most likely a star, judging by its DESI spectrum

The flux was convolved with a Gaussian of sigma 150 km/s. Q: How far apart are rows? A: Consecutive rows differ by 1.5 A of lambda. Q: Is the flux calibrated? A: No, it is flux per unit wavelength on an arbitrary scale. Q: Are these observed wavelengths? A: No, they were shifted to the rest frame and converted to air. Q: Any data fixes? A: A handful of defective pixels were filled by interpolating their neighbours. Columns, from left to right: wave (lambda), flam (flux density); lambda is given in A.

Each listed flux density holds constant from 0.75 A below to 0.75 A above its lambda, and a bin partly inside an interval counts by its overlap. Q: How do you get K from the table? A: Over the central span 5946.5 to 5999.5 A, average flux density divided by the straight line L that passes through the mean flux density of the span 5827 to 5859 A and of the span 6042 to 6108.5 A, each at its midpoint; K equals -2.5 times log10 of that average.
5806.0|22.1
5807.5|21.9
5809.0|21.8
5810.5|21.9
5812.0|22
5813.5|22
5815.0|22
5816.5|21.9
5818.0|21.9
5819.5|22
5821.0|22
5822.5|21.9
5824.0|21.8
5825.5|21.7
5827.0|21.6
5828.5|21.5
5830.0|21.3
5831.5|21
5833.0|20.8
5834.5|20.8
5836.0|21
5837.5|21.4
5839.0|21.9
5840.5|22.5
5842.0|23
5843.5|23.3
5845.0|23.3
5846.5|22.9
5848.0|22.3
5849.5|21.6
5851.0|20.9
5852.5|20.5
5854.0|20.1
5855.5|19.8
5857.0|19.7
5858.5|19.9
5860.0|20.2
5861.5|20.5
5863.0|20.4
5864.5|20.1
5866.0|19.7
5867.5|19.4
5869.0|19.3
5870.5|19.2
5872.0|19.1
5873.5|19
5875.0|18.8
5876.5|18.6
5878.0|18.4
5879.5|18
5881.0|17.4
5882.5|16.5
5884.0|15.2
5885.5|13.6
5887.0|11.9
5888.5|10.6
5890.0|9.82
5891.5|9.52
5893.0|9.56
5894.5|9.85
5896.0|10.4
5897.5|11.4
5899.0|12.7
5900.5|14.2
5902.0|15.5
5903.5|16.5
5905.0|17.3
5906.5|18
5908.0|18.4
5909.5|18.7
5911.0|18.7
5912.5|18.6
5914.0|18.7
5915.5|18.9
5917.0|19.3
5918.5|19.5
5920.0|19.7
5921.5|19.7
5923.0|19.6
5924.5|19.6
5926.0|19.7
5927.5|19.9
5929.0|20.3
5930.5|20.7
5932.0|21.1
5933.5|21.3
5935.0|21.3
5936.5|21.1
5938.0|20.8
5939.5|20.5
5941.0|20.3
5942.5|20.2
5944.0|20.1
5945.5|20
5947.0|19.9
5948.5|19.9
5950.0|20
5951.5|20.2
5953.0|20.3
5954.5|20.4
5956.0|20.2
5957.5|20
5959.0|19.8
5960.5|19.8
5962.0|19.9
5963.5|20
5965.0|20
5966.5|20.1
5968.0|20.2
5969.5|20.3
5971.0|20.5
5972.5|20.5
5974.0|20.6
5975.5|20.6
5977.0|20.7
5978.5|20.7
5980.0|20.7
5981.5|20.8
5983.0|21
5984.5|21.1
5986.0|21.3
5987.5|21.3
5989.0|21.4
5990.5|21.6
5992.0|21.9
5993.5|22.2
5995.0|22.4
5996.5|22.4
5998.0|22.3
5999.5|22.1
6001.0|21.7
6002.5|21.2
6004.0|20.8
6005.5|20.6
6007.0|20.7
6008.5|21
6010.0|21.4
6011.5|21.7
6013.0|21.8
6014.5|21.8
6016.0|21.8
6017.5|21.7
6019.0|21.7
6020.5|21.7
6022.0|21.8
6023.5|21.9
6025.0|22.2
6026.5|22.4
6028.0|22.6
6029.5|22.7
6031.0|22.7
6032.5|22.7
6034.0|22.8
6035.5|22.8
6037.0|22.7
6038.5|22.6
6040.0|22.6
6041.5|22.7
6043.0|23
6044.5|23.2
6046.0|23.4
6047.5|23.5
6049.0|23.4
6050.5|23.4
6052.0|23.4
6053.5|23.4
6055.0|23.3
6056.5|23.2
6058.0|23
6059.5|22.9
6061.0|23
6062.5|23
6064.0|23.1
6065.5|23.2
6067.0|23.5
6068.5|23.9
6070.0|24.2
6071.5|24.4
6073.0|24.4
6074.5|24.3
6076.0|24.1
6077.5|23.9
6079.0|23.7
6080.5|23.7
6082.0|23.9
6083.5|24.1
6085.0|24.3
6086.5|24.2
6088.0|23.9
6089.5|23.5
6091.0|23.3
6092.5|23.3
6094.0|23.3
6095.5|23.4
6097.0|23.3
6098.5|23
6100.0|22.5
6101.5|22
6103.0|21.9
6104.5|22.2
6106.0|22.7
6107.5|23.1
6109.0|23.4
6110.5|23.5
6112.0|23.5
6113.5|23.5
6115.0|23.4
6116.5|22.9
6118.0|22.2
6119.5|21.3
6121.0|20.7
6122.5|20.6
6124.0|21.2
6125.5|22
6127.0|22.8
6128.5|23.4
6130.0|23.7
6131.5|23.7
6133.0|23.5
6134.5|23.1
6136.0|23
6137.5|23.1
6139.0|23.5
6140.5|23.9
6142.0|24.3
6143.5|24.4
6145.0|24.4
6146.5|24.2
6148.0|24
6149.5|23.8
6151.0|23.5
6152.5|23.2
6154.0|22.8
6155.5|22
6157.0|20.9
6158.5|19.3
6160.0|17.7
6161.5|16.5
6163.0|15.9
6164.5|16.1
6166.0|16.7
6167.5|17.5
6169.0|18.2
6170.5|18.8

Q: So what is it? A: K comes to 0.090 mag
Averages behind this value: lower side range 21.4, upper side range 23.4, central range 20.7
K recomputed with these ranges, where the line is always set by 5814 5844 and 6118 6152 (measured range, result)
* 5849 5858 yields 0.08 mag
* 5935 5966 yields 0.11 mag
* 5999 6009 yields 0.07 mag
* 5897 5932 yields 0.21 mag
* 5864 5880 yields 0.15 mag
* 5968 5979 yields 0.09 mag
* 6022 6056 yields -0.01 mag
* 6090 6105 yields 0.00 mag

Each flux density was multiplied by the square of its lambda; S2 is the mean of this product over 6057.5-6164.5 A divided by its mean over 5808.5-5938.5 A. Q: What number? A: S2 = 1.30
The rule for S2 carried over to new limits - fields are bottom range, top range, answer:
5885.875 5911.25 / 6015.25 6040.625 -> 1.71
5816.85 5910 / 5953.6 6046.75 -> 1.21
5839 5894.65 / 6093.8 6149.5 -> 1.36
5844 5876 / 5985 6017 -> 1.11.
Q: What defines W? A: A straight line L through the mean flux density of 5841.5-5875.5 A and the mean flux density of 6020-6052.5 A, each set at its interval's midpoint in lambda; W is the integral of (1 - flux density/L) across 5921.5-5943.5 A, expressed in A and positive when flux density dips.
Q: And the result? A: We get 1.1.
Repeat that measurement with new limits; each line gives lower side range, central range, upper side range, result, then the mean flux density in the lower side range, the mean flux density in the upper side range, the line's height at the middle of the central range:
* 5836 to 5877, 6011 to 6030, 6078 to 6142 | 0.2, 20.7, 23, 22.2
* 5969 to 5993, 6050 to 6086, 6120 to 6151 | -2.3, 21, 23.2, 22.2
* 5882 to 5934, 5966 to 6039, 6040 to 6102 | -3.8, 16.4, 23.5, 20.5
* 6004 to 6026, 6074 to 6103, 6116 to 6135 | -1.9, 21.5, 22.4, 22.1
